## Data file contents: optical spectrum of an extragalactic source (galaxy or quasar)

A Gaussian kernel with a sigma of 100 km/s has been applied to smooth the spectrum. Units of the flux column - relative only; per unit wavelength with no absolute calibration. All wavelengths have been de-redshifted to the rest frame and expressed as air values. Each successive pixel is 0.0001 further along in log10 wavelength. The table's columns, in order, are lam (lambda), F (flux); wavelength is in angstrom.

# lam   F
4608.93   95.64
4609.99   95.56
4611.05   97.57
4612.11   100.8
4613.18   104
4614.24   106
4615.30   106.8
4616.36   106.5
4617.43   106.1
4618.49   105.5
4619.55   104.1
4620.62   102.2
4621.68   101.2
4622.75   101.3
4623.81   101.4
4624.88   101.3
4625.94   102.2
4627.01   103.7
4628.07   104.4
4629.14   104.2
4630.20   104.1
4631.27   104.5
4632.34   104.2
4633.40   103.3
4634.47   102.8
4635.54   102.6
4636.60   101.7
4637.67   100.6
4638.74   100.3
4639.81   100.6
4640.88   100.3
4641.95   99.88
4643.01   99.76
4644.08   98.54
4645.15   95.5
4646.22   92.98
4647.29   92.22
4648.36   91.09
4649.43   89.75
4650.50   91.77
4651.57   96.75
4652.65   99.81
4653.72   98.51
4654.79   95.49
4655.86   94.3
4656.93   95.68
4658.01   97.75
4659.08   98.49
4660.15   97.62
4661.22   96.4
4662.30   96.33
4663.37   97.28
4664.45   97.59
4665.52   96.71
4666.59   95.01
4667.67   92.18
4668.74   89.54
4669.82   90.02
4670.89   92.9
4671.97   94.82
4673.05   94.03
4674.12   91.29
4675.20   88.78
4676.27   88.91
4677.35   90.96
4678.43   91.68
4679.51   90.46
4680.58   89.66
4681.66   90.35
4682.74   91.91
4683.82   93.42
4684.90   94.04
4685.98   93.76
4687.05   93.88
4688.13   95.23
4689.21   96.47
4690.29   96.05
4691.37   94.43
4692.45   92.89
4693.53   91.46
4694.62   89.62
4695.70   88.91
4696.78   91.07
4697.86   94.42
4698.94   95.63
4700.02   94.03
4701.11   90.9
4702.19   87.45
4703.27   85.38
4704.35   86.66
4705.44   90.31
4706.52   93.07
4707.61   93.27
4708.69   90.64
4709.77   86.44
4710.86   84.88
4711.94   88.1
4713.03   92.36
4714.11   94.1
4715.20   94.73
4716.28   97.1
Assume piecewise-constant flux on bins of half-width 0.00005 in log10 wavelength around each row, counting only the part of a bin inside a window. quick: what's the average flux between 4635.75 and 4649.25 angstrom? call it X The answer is 97.7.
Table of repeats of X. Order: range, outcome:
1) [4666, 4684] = 91.5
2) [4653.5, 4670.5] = 95.5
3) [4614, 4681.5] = 97.9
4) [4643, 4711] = 93.1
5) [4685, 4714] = 91.5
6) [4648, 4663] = 95.8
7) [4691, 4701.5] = 92.3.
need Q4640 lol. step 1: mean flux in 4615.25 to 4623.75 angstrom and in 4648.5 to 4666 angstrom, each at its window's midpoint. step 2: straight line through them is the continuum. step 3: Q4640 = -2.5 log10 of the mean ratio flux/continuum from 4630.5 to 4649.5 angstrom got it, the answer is 0.01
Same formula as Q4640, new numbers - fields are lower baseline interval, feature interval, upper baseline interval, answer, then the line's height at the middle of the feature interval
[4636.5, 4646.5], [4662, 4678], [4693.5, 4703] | 0.02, 95.1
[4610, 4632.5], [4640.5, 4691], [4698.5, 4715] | 0.02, 96.5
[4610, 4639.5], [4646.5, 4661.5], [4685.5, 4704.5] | 0.03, 98.5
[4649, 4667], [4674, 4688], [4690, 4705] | 0.02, 93.3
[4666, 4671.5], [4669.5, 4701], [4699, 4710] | -0.02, 91.2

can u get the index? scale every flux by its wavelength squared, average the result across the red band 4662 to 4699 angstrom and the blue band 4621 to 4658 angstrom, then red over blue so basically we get 1.0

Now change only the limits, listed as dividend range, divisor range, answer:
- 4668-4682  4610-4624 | 0.91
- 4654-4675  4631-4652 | 0.97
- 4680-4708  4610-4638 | 0.92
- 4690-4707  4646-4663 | 0.98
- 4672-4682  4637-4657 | 0.95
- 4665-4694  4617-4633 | 0.92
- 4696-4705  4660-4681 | 0.99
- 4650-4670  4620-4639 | 0.95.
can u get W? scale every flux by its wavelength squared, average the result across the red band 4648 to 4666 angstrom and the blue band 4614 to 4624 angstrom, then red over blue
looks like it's 0.94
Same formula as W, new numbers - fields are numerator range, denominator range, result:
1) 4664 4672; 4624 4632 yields 0.92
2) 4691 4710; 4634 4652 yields 0.96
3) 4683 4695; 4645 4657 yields 1.01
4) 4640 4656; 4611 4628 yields 0.94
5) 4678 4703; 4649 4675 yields 0.99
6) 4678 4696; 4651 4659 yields 0.97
